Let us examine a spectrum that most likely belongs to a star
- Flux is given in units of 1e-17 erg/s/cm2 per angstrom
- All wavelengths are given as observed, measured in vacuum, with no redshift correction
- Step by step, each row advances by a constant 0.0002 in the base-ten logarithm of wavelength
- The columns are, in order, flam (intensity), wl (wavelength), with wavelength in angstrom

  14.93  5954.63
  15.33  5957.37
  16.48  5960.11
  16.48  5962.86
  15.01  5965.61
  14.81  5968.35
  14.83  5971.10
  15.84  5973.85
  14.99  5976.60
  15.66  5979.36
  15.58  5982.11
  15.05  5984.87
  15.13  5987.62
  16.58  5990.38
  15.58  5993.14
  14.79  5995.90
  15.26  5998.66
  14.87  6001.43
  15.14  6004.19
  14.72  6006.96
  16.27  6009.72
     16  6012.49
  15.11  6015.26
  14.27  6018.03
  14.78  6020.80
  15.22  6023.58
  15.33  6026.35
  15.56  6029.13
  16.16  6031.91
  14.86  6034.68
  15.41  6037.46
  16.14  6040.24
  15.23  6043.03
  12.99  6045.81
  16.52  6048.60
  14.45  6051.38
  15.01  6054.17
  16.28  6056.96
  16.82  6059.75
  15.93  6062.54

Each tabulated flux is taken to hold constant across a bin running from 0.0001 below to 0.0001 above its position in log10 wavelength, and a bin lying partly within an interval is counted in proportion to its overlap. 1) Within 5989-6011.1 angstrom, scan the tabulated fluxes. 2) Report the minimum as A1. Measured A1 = 14.72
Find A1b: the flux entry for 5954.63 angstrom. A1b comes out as 14.93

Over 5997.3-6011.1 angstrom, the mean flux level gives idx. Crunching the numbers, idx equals 15.3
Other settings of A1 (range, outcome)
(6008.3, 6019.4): 14.27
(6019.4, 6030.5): 14.78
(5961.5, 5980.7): 14.81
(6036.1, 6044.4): 15.23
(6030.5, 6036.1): 14.86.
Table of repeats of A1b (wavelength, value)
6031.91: 16.16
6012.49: 16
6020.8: 14.78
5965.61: 15.01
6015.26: 15.11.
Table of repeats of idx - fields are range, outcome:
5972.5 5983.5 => 15.5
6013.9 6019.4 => 14.7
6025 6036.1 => 15.5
